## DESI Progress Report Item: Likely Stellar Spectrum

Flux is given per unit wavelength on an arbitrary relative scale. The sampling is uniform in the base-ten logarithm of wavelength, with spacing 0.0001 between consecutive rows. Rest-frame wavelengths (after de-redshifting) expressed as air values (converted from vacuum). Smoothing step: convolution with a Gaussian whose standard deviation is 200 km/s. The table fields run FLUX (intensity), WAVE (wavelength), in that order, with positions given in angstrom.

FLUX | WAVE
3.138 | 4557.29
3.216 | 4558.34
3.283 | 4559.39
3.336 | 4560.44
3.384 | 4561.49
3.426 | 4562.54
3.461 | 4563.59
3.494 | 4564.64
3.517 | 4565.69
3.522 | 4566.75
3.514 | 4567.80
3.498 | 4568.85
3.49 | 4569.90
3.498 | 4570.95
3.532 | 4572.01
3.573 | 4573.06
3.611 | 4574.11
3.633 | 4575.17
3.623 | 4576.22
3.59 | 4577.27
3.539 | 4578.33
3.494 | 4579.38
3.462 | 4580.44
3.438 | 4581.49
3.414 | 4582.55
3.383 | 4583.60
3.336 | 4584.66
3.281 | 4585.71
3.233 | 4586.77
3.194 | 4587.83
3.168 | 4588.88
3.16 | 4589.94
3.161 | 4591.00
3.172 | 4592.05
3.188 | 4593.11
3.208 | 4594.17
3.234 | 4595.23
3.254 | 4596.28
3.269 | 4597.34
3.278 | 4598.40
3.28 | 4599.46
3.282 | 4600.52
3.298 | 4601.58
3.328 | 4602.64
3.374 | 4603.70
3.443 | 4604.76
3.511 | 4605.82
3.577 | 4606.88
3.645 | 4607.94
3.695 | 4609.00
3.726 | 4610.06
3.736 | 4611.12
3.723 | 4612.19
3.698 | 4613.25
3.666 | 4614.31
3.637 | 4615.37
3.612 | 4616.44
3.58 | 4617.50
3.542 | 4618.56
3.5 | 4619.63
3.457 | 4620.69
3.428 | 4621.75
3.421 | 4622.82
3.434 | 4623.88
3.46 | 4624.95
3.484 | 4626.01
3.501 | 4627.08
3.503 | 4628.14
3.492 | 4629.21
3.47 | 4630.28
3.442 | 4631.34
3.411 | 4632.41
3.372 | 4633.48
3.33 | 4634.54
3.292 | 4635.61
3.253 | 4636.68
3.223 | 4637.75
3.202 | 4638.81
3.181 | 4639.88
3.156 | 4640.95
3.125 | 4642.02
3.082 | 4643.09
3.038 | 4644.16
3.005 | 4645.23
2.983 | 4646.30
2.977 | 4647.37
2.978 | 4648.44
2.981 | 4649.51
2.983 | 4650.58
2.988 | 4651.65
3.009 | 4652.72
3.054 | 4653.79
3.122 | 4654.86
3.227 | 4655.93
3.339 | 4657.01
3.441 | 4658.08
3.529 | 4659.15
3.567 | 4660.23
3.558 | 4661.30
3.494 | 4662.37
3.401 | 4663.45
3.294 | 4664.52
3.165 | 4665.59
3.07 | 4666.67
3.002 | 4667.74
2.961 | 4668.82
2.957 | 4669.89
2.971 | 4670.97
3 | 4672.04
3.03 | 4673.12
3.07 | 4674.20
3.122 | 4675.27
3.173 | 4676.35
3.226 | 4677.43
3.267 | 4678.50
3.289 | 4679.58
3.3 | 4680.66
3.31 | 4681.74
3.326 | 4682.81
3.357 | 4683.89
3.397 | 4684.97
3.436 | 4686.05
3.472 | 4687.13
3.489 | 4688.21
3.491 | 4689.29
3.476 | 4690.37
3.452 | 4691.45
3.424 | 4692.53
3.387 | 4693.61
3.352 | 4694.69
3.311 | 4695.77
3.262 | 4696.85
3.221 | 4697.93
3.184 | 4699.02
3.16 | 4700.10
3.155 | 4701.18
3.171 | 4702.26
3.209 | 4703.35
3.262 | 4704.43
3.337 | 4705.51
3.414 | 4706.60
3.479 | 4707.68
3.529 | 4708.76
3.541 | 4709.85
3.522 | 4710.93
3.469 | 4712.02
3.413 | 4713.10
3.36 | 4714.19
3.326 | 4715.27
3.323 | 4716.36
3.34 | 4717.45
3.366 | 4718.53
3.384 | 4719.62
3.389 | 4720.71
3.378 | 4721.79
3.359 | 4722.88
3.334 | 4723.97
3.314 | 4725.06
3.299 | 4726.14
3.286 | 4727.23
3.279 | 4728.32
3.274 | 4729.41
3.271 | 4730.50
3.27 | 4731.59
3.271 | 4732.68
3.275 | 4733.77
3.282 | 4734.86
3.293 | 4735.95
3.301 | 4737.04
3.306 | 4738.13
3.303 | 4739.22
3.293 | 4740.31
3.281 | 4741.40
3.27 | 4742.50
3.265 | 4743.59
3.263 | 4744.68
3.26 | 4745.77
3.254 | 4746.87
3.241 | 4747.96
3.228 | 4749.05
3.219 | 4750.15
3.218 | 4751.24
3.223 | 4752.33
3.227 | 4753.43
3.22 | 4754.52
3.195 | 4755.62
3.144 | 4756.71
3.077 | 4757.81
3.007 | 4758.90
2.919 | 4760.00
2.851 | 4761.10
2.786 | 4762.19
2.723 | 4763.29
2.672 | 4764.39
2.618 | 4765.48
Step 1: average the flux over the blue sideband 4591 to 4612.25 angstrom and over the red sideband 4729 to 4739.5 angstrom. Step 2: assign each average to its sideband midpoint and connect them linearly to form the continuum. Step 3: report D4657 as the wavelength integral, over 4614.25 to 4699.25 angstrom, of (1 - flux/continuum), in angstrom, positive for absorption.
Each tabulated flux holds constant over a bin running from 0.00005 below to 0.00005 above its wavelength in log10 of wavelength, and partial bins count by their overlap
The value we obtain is 1.61 angstrom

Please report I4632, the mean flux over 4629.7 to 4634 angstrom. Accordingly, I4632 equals 3.42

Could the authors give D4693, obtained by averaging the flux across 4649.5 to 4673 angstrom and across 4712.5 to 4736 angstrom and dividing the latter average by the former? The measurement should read 1.0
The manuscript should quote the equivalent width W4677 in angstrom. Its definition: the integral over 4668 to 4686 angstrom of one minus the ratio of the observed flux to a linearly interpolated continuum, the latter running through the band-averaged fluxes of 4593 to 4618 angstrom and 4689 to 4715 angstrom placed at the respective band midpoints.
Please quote 1.1 angstrom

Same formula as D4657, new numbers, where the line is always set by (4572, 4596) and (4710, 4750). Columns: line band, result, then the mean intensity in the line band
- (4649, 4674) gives 1.2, 3.18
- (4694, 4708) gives 0.2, 3.27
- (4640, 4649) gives 0.8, 3.05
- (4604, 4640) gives -1.4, 3.49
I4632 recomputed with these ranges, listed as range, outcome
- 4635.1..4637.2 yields 3.27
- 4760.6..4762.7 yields 2.83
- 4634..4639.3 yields 3.27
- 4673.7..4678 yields 3.15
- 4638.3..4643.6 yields 3.15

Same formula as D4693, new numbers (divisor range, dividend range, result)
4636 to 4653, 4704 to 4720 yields 1.11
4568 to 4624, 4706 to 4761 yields 0.96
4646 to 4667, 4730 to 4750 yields 1.02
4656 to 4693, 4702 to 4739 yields 1.02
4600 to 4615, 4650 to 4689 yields 0.91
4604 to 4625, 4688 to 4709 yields 0.93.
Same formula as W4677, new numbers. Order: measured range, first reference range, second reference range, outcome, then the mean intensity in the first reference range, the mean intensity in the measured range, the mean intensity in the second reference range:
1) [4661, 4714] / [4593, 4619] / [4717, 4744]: 1.1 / 3.48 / 3.29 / 3.31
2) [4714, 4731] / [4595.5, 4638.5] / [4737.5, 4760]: -0.3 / 3.46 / 3.33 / 3.22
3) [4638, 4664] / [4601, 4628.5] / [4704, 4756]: 2.1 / 3.54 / 3.19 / 3.32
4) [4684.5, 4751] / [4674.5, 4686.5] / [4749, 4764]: -3.2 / 3.29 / 3.33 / 3.06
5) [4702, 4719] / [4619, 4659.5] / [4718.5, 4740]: -0.4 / 3.26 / 3.38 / 3.31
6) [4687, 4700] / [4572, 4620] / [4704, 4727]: 0.1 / 3.44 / 3.37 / 3.39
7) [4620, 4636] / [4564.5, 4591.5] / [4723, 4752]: -0.2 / 3.44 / 3.44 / 3.28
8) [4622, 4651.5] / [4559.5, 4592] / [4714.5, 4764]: 0.9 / 3.43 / 3.25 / 3.23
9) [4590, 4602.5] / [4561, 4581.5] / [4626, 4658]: 0.6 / 3.52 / 3.24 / 3.2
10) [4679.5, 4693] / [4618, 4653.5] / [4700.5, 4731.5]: -0.4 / 3.26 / 3.4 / 3.35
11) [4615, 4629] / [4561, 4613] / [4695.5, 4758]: -0.4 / 3.43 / 3.5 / 3.3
